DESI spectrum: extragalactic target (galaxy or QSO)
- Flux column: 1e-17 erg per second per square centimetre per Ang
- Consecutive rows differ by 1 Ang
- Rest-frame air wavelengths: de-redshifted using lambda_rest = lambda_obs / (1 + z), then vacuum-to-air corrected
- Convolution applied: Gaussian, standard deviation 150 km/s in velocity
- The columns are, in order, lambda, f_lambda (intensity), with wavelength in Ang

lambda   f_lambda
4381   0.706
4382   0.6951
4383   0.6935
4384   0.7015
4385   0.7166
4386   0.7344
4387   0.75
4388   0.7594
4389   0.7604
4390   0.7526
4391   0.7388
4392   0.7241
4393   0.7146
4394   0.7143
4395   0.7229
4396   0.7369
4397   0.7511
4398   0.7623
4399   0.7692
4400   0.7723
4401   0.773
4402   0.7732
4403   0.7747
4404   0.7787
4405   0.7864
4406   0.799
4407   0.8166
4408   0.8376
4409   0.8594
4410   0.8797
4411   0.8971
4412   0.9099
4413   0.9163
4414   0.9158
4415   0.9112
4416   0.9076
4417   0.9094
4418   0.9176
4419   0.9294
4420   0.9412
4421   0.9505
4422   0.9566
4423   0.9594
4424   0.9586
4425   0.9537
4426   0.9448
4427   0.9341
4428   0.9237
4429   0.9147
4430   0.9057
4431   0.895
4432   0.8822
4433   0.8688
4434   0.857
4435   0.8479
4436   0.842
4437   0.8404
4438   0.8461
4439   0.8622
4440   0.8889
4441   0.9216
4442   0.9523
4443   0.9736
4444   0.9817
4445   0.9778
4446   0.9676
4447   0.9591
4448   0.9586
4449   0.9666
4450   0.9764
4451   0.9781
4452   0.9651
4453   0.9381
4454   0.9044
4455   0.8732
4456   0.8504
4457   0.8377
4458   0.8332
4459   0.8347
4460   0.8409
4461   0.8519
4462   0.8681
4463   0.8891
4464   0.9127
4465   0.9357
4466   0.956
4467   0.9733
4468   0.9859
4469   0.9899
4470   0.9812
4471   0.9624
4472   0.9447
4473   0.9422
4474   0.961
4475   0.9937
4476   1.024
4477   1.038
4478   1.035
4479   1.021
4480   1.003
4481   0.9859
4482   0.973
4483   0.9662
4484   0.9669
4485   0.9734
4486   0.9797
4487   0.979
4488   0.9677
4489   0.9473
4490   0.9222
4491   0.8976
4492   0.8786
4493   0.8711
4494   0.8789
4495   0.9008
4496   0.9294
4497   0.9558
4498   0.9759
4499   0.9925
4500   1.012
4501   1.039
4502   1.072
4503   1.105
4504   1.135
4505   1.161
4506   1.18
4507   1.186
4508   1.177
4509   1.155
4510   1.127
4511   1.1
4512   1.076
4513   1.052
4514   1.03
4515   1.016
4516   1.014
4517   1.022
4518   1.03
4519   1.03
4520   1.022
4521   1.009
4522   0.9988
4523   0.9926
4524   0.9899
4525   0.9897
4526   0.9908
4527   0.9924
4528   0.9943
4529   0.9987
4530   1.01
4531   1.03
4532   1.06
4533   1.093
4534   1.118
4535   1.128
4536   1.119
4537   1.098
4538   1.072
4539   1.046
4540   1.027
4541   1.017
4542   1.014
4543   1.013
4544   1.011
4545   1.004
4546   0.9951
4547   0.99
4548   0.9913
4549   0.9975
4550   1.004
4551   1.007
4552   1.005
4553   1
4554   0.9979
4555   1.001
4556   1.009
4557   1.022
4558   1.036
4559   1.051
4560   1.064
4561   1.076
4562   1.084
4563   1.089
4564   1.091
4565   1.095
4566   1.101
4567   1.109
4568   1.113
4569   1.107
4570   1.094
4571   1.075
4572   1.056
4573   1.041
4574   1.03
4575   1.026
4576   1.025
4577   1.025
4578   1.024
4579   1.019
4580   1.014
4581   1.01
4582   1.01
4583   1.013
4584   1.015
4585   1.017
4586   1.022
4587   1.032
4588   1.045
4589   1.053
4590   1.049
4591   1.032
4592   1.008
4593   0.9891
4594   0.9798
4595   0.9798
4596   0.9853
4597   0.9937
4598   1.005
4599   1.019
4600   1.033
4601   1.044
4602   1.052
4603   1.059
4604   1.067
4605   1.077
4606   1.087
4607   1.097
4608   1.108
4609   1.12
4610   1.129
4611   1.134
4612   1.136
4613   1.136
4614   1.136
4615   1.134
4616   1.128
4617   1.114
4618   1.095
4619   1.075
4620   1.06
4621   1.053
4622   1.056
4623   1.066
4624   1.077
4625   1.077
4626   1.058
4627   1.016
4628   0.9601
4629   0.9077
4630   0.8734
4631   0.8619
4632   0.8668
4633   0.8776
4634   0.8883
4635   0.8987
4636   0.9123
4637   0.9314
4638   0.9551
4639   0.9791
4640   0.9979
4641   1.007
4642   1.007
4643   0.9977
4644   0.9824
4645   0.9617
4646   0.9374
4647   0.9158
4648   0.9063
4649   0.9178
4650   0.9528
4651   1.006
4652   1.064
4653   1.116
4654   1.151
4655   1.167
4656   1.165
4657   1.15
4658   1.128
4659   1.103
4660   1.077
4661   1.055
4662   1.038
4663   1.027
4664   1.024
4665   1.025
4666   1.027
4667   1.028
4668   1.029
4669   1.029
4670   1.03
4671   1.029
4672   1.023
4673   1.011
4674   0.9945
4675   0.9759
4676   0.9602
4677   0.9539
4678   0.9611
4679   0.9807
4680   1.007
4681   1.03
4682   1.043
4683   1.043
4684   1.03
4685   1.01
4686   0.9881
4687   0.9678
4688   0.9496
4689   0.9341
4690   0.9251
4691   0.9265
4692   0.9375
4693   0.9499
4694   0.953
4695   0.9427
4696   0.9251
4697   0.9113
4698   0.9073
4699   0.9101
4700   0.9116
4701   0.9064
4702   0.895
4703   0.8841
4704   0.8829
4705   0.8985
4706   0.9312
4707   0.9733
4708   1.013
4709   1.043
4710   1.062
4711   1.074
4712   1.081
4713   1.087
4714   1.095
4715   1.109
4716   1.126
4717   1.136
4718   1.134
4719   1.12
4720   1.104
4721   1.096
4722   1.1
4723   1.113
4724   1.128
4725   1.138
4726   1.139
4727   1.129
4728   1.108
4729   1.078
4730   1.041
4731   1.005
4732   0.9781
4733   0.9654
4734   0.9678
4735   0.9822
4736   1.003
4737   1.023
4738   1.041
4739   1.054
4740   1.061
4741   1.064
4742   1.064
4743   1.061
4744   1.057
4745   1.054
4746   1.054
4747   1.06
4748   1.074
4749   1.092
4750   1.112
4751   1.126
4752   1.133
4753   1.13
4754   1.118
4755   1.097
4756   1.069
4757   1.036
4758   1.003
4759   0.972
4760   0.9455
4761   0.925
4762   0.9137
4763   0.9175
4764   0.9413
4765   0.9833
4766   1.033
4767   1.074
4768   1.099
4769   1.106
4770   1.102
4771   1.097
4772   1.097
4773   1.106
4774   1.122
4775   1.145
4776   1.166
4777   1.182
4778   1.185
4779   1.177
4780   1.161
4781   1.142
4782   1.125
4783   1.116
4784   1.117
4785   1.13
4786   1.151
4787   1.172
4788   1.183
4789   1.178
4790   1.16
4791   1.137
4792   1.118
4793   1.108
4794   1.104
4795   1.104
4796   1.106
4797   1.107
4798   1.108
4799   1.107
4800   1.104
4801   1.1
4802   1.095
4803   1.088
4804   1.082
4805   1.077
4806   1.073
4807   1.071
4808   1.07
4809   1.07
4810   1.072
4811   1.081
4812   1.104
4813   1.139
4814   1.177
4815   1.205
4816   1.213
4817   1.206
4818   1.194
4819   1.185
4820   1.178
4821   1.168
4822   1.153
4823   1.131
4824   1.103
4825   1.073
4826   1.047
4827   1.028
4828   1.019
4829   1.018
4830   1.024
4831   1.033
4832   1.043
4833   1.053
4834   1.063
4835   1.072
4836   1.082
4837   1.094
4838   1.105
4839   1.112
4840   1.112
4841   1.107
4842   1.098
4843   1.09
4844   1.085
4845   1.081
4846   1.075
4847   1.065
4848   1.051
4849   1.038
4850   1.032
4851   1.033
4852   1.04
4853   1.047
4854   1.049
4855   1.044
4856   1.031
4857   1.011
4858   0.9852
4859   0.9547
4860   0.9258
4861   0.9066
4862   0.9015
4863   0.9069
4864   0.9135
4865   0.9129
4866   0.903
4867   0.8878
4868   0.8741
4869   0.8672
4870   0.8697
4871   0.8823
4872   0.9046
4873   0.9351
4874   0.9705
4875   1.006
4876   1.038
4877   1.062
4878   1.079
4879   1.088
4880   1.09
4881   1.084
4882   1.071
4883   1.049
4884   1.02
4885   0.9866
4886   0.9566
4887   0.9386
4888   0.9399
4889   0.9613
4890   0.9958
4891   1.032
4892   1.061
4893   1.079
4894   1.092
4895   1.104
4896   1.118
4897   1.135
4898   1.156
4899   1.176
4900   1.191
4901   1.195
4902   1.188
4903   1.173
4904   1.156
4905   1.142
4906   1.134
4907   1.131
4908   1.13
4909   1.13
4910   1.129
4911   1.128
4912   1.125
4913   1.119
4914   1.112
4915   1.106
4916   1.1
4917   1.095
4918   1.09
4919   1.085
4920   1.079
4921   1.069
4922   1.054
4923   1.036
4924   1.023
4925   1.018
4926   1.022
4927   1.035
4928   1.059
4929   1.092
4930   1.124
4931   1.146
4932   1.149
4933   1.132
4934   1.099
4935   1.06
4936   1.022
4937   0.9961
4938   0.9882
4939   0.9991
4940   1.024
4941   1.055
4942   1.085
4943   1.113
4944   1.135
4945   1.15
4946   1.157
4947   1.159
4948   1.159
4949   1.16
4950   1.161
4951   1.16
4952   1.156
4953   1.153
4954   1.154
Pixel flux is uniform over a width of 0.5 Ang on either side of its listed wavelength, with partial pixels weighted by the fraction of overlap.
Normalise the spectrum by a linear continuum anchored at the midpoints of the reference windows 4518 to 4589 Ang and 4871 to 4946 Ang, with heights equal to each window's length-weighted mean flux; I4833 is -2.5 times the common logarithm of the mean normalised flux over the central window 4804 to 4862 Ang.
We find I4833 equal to -0.01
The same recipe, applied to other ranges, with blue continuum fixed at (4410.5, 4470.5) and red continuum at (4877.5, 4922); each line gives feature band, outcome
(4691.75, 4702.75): 0.10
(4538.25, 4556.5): -0.06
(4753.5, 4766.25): 0.05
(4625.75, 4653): 0.05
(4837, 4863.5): 0.04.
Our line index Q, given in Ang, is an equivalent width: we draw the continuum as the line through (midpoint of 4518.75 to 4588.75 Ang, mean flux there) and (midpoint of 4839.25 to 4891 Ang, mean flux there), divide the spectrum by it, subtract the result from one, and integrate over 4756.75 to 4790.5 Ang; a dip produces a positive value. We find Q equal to -2.6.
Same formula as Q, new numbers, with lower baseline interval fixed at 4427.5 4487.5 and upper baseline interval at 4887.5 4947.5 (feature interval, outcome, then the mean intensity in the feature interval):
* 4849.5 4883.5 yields 3.0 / 0.981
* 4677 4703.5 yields 1.5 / 0.955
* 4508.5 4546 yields -3.2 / 1.04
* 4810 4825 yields -1.4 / 1.15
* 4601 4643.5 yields -1.7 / 1.03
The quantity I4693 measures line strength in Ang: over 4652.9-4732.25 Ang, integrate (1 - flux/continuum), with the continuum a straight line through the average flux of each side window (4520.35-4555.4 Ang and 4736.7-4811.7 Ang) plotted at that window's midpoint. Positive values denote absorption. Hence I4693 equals 2.92 Ang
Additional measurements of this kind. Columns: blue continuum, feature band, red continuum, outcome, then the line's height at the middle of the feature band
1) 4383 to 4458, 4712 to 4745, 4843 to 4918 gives -3.0 Ang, 0.982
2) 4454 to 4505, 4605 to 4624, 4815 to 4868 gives -2.1 Ang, 0.991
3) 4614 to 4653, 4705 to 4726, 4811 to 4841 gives -0.8 Ang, 1.04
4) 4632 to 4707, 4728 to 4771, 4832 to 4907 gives -1.5 Ang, 1.01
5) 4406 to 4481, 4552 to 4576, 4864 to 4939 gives -2.5 Ang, 0.958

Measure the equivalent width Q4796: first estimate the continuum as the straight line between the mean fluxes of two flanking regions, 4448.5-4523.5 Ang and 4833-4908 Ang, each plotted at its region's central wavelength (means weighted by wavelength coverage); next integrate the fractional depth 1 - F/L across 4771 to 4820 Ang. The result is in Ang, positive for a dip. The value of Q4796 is -4.9 Ang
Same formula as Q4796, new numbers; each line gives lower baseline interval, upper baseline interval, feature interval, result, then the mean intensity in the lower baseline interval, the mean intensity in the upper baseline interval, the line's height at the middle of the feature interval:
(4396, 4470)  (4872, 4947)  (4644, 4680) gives -1.61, 0.892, 1.08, 0.981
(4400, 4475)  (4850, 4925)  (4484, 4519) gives -3.70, 0.904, 1.04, 0.923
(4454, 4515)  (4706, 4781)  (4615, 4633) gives 0.16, 0.981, 1.07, 1.03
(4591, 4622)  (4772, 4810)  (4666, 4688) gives 1.68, 1.07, 1.12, 1.09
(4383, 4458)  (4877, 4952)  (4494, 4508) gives -2.33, 0.861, 1.09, 0.898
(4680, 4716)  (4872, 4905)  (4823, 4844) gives -0.62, 0.978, 1.07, 1.04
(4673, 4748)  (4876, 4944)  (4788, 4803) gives -1.07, 1.02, 1.08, 1.04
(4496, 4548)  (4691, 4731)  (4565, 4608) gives -0.06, 1.05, 1.02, 1.04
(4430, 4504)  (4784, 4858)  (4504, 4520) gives -2.16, 0.94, 1.1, 0.96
